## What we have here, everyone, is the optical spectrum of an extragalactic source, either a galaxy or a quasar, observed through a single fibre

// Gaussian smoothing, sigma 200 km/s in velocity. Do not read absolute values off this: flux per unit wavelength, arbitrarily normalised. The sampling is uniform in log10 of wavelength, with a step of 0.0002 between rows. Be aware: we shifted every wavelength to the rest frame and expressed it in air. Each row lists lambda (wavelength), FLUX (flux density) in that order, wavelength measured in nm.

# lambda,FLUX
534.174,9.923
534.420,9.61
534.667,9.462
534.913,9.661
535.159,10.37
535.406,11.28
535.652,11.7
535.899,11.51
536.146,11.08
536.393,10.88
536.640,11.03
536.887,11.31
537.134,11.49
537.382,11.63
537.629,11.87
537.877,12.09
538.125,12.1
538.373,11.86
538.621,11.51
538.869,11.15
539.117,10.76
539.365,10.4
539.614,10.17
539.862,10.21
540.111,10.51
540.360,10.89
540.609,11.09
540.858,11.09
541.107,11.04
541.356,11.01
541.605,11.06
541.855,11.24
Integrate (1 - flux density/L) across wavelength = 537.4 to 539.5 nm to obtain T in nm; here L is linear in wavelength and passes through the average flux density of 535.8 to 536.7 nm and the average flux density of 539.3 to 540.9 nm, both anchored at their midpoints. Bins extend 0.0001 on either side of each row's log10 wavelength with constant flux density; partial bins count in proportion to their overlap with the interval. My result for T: -0.124 nm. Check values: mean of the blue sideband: 11.1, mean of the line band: 11.5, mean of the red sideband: 10.6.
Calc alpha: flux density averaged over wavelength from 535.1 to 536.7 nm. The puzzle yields 11.2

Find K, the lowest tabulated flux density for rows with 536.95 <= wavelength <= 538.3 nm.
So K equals 11.49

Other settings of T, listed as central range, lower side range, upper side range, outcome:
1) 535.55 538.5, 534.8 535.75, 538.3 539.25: -0.14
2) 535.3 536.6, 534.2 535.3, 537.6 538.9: -0.10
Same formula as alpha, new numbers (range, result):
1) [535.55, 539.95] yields 11.3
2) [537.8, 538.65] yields 11.9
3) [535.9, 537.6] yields 11.3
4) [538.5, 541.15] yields 10.8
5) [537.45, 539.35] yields 11.6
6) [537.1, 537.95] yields 11.8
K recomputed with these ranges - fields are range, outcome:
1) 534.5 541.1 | 9.462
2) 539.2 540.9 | 10.17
